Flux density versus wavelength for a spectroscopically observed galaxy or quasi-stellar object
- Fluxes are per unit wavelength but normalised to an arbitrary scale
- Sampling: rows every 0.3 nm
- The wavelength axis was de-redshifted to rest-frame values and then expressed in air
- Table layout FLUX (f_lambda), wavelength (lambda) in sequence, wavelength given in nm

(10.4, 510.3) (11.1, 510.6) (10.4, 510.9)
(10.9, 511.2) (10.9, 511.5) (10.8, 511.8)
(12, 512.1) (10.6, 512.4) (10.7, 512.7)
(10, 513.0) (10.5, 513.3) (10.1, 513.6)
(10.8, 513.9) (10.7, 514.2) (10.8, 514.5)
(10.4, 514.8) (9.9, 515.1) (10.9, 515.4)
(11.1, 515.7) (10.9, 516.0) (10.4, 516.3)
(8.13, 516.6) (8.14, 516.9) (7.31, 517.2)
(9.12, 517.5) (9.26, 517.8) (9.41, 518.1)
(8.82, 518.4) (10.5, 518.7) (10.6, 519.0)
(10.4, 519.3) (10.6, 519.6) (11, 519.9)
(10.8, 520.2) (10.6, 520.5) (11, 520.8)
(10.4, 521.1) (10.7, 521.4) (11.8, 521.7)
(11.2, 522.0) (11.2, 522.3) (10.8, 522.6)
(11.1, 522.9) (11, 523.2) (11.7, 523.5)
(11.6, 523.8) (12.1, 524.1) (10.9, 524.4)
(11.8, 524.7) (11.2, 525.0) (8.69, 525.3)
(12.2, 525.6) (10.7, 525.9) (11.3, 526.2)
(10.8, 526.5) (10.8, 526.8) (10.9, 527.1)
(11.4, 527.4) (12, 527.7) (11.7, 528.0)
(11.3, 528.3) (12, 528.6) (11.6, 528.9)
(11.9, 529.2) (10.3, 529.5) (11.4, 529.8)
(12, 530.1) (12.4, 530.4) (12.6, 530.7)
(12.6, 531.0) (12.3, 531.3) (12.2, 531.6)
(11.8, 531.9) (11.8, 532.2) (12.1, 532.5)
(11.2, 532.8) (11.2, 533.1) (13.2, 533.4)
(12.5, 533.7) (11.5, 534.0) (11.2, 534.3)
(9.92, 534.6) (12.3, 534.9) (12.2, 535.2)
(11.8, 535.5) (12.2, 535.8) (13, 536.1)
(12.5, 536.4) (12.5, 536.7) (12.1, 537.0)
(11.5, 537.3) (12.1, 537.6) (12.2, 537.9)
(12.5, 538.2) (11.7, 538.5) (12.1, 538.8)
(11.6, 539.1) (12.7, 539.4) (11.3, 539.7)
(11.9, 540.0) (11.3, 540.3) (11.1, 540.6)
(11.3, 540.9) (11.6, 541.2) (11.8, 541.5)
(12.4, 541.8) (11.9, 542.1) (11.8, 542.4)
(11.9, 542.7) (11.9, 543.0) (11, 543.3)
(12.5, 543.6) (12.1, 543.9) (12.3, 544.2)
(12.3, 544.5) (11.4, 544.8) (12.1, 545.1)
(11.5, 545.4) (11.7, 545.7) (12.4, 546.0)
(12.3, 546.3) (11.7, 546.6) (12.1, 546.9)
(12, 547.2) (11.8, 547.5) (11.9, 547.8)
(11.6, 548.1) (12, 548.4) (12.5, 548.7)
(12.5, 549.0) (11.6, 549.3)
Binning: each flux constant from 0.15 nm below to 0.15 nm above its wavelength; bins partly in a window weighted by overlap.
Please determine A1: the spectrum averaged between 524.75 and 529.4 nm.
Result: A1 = 11.2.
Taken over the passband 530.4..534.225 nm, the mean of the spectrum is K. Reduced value 12.1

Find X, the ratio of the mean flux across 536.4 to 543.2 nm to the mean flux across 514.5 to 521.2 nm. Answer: 1.19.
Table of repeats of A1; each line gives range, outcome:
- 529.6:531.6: 12.2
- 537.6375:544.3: 11.9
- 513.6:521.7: 10.1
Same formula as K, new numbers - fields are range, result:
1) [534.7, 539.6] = 12.2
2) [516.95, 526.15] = 10.6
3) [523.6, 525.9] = 11.2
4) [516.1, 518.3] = 8.87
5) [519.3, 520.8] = 10.7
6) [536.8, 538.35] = 12.1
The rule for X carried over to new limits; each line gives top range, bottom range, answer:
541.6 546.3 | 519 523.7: 1.09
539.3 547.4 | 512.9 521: 1.18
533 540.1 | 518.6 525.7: 1.09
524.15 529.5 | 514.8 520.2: 1.14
